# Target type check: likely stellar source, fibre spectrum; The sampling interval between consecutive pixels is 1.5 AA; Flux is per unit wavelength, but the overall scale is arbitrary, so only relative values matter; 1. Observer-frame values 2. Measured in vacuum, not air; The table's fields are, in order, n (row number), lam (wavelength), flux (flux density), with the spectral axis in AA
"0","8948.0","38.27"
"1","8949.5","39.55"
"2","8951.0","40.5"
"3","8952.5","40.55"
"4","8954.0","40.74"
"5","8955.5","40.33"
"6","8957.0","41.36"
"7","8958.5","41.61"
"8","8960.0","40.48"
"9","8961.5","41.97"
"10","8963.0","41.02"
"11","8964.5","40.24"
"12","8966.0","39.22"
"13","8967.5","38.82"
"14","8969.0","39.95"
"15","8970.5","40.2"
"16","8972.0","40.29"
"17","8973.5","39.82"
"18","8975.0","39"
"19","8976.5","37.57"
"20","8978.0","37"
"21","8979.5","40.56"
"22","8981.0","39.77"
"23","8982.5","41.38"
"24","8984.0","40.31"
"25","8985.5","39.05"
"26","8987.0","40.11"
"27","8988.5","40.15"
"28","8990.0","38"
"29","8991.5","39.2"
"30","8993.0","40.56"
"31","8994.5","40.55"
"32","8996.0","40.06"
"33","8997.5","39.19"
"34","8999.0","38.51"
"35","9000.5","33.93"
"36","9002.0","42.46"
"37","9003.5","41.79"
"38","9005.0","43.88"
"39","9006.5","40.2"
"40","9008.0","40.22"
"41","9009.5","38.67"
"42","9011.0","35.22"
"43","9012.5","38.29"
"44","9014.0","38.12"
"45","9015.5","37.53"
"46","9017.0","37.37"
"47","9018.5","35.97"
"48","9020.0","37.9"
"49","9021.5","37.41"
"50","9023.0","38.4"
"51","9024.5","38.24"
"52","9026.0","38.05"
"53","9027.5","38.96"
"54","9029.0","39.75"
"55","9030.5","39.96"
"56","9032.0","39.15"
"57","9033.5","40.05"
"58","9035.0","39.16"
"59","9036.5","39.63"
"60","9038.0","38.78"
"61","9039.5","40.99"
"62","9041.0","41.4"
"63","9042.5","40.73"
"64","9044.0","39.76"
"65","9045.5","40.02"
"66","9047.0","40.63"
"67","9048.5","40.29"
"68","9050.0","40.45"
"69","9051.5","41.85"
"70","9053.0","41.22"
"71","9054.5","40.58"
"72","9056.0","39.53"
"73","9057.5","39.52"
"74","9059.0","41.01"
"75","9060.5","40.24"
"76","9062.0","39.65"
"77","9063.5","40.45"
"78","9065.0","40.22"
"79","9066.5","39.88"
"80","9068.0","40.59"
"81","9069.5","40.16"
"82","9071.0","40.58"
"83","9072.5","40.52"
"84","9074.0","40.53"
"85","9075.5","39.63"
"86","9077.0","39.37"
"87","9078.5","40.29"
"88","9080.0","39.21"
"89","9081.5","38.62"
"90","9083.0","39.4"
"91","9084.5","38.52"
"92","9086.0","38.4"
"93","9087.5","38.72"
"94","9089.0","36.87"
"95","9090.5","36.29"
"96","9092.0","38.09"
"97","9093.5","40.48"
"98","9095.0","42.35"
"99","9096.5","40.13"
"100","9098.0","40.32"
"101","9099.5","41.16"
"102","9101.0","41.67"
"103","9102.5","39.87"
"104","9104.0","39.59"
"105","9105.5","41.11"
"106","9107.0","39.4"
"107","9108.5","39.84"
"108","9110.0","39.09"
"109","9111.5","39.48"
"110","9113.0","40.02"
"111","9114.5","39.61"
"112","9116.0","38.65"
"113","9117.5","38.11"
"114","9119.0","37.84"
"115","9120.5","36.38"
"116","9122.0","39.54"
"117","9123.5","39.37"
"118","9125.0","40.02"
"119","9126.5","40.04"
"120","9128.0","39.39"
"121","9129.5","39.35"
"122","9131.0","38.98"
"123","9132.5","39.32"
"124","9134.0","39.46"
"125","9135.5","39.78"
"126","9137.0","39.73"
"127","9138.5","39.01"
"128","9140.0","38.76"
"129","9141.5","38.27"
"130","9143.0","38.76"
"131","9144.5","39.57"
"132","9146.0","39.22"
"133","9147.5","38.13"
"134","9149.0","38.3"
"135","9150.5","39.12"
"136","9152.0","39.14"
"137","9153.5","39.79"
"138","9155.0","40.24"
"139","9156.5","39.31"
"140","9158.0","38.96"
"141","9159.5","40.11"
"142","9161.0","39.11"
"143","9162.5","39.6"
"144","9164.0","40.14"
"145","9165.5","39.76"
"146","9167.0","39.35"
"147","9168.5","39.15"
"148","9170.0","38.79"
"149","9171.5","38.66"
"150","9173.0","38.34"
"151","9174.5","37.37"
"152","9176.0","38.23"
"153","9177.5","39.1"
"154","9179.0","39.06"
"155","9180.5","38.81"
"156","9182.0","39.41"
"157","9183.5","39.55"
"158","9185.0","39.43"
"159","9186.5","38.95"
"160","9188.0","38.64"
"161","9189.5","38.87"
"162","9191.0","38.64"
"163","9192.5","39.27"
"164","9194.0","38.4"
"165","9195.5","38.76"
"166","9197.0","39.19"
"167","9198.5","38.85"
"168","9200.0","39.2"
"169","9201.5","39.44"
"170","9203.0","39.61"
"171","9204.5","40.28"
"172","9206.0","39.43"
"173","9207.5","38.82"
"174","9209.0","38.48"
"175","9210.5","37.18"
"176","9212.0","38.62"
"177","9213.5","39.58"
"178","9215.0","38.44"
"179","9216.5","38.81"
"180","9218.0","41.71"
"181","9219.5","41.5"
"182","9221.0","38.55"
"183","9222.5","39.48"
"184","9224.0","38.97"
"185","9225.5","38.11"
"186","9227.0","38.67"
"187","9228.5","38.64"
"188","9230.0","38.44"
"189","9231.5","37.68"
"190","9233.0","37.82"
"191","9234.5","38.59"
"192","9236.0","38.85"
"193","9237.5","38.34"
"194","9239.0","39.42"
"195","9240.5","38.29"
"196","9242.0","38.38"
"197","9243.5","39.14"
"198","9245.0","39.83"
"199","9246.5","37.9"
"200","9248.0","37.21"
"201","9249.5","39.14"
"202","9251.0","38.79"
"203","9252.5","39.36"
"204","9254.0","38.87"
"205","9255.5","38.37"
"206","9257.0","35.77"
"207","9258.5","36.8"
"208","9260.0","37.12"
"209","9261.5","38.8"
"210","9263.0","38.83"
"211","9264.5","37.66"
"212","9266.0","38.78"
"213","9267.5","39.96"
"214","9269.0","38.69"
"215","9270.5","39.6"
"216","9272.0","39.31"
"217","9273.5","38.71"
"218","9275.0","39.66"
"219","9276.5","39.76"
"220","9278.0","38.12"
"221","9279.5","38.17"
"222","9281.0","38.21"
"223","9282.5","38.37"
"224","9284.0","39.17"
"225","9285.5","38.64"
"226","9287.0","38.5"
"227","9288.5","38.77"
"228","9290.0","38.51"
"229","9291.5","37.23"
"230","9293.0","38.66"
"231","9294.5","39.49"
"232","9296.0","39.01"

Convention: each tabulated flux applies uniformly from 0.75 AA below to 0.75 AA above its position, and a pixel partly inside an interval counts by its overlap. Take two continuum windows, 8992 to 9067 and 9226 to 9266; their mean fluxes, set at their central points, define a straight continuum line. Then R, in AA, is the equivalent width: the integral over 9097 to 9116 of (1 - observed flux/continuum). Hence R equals -0.45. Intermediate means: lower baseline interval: 39.5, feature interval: 40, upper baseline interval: 38.3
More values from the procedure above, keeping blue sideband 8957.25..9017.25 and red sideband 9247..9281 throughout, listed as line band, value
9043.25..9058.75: -0.4 AA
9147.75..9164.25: -0.2 AA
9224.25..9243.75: 0.1 AA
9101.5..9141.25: -0.2 AA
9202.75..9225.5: -0.3 AA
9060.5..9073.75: -0.3 AA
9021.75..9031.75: 0.2 AA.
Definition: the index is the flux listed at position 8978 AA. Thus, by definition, 37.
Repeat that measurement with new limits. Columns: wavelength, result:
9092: 38.09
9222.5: 39.48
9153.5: 39.79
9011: 35.22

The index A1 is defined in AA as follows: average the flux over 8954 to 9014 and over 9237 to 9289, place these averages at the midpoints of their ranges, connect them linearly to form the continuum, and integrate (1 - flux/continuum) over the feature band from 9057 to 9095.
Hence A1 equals -0.17 AA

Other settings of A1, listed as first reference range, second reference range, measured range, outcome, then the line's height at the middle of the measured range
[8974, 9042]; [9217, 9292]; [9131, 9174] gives -0.4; 38.9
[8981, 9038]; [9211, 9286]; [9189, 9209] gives -0.2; 38.8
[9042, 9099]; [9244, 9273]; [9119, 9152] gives 0.3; 39.4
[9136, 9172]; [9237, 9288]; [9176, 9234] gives -0.1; 38.9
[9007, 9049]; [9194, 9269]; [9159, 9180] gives -0.1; 38.8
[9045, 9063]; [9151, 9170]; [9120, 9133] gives 0.2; 39.8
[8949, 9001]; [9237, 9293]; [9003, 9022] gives 0.5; 39.6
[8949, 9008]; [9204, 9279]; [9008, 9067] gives 0.5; 39.7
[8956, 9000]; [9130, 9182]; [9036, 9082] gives -0.8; 39.5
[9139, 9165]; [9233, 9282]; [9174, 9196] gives 0.1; 39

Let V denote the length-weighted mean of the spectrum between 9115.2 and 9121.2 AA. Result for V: 37.8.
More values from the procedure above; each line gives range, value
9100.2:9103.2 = 40.8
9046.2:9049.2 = 40.5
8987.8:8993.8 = 39.5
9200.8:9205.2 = 39.8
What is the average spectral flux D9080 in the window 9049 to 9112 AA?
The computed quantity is 39.9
